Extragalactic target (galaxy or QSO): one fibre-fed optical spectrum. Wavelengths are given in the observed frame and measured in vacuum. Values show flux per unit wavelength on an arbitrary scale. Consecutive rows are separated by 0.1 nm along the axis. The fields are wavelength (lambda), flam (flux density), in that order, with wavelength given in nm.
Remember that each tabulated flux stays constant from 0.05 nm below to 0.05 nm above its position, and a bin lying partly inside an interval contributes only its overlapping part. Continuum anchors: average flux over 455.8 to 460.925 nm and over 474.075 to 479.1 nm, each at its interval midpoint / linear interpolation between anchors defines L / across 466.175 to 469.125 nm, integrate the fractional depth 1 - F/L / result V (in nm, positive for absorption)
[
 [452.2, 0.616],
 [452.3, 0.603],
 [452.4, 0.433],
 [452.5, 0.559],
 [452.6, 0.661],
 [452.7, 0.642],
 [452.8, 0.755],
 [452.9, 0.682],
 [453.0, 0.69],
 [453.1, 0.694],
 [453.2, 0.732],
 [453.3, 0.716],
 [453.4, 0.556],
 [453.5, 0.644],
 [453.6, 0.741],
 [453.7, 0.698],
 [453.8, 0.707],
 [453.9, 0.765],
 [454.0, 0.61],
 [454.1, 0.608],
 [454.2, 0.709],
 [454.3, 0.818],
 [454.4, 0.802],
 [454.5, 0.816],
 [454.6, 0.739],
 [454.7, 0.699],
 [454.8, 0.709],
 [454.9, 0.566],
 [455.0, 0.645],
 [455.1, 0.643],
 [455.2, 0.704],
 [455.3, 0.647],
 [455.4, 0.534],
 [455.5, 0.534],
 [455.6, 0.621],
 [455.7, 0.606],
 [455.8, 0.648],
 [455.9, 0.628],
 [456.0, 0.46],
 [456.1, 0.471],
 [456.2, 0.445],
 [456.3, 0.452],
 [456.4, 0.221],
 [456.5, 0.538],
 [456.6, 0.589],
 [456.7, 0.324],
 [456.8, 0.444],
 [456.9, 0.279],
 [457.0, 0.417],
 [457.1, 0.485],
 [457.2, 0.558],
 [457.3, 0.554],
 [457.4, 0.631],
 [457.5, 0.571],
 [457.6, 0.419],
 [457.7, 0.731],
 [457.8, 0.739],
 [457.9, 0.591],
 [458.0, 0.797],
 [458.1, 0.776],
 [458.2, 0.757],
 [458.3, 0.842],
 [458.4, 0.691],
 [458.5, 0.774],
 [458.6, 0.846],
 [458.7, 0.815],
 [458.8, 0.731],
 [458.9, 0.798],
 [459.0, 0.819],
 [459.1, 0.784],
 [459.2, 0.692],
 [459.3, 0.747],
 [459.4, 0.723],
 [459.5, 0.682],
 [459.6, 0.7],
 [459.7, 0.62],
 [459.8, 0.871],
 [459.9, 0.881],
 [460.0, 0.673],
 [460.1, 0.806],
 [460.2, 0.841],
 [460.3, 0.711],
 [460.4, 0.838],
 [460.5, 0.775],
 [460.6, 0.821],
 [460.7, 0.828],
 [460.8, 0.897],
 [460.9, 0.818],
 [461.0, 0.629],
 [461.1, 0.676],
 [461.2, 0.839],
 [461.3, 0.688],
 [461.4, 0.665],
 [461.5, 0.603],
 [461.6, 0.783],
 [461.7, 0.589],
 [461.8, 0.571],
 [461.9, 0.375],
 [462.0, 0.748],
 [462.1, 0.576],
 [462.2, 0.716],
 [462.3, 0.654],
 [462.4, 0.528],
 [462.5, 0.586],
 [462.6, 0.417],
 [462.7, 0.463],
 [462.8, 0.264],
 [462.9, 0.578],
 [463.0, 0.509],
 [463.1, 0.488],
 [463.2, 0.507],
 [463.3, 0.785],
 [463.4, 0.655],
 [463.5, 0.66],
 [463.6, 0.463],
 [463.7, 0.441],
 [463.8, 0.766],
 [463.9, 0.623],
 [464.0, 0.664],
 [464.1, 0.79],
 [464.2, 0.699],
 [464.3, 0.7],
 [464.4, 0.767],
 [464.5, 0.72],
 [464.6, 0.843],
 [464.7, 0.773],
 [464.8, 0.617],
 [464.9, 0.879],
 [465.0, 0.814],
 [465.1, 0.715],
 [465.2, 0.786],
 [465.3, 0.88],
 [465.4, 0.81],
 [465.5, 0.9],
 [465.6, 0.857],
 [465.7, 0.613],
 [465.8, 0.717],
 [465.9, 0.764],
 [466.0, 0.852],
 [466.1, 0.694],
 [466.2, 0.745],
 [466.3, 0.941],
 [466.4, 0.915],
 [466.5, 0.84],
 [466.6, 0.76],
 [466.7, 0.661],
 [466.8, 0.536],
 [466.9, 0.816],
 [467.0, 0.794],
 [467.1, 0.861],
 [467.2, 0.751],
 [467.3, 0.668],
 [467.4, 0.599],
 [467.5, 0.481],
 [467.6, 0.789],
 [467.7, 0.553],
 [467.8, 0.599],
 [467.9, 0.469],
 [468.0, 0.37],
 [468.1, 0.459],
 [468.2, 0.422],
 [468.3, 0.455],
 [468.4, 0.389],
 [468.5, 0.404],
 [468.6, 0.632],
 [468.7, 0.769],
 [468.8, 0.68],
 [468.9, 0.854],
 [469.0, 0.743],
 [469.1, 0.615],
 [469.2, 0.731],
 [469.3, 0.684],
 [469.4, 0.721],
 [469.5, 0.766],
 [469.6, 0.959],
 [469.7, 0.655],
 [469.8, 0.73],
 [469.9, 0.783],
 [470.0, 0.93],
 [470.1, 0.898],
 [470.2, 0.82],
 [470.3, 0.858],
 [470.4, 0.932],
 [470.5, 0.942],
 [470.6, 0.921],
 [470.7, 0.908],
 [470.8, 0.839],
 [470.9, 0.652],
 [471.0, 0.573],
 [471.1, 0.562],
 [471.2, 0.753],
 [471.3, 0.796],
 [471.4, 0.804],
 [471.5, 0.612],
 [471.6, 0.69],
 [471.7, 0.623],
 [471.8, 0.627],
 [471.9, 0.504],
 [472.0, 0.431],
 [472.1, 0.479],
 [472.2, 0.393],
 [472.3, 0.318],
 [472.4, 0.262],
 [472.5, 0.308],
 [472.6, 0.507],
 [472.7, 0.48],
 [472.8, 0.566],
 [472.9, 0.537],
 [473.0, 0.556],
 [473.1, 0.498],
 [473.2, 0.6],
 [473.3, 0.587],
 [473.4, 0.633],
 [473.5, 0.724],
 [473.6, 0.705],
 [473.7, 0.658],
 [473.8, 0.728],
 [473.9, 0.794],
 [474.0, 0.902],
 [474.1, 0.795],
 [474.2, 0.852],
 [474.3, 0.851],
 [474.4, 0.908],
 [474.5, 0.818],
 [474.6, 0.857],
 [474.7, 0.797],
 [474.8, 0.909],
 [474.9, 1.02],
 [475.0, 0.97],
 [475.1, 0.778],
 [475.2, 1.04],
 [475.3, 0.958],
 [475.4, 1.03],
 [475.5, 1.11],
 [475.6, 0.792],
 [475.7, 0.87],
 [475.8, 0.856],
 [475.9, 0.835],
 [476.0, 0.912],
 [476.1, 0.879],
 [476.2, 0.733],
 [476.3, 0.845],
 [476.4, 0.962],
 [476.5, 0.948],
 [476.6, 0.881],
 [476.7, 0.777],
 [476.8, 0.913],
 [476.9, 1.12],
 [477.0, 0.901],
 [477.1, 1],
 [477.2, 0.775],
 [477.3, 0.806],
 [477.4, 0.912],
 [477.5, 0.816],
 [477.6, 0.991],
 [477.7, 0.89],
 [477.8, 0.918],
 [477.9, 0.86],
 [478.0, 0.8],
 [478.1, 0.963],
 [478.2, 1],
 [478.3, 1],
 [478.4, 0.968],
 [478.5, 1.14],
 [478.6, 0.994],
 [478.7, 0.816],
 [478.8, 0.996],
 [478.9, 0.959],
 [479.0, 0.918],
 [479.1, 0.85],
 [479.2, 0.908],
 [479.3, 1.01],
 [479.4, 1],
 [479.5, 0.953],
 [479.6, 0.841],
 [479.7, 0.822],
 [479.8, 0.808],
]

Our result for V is 0.51 nm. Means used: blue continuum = 0.664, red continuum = 0.909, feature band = 0.652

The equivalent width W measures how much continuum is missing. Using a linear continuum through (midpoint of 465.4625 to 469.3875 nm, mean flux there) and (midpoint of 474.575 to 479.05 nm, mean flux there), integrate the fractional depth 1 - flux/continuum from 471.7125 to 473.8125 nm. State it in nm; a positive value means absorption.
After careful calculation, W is 0.74 nm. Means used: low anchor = 0.676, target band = 0.527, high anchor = 0.916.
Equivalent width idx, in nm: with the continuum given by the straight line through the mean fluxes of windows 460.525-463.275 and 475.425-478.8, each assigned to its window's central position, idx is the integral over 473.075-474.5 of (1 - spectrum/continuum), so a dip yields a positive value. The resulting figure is 0.19 nm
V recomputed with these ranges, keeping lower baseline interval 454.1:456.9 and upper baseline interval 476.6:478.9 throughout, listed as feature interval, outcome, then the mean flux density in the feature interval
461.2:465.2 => 0.39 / 0.637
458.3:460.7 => -0.45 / 0.77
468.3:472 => 0.39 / 0.724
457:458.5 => -0.06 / 0.649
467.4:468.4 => 0.34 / 0.509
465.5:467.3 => -0.05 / 0.772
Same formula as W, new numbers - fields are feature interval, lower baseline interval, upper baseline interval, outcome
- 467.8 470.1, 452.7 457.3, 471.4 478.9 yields 0.262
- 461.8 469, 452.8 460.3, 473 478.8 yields 0.878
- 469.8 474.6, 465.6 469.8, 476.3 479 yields 0.645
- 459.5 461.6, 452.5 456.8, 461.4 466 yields -0.351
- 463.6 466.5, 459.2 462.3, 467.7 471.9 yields -0.197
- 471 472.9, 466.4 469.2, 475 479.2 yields 0.543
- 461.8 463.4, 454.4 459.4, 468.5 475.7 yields 0.273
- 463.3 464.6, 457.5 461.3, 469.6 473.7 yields 0.076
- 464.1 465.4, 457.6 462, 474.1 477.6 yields 0.028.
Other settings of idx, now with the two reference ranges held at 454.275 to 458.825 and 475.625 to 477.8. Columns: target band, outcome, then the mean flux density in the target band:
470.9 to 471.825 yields 0.162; 0.671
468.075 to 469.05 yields 0.242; 0.584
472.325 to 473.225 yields 0.391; 0.472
